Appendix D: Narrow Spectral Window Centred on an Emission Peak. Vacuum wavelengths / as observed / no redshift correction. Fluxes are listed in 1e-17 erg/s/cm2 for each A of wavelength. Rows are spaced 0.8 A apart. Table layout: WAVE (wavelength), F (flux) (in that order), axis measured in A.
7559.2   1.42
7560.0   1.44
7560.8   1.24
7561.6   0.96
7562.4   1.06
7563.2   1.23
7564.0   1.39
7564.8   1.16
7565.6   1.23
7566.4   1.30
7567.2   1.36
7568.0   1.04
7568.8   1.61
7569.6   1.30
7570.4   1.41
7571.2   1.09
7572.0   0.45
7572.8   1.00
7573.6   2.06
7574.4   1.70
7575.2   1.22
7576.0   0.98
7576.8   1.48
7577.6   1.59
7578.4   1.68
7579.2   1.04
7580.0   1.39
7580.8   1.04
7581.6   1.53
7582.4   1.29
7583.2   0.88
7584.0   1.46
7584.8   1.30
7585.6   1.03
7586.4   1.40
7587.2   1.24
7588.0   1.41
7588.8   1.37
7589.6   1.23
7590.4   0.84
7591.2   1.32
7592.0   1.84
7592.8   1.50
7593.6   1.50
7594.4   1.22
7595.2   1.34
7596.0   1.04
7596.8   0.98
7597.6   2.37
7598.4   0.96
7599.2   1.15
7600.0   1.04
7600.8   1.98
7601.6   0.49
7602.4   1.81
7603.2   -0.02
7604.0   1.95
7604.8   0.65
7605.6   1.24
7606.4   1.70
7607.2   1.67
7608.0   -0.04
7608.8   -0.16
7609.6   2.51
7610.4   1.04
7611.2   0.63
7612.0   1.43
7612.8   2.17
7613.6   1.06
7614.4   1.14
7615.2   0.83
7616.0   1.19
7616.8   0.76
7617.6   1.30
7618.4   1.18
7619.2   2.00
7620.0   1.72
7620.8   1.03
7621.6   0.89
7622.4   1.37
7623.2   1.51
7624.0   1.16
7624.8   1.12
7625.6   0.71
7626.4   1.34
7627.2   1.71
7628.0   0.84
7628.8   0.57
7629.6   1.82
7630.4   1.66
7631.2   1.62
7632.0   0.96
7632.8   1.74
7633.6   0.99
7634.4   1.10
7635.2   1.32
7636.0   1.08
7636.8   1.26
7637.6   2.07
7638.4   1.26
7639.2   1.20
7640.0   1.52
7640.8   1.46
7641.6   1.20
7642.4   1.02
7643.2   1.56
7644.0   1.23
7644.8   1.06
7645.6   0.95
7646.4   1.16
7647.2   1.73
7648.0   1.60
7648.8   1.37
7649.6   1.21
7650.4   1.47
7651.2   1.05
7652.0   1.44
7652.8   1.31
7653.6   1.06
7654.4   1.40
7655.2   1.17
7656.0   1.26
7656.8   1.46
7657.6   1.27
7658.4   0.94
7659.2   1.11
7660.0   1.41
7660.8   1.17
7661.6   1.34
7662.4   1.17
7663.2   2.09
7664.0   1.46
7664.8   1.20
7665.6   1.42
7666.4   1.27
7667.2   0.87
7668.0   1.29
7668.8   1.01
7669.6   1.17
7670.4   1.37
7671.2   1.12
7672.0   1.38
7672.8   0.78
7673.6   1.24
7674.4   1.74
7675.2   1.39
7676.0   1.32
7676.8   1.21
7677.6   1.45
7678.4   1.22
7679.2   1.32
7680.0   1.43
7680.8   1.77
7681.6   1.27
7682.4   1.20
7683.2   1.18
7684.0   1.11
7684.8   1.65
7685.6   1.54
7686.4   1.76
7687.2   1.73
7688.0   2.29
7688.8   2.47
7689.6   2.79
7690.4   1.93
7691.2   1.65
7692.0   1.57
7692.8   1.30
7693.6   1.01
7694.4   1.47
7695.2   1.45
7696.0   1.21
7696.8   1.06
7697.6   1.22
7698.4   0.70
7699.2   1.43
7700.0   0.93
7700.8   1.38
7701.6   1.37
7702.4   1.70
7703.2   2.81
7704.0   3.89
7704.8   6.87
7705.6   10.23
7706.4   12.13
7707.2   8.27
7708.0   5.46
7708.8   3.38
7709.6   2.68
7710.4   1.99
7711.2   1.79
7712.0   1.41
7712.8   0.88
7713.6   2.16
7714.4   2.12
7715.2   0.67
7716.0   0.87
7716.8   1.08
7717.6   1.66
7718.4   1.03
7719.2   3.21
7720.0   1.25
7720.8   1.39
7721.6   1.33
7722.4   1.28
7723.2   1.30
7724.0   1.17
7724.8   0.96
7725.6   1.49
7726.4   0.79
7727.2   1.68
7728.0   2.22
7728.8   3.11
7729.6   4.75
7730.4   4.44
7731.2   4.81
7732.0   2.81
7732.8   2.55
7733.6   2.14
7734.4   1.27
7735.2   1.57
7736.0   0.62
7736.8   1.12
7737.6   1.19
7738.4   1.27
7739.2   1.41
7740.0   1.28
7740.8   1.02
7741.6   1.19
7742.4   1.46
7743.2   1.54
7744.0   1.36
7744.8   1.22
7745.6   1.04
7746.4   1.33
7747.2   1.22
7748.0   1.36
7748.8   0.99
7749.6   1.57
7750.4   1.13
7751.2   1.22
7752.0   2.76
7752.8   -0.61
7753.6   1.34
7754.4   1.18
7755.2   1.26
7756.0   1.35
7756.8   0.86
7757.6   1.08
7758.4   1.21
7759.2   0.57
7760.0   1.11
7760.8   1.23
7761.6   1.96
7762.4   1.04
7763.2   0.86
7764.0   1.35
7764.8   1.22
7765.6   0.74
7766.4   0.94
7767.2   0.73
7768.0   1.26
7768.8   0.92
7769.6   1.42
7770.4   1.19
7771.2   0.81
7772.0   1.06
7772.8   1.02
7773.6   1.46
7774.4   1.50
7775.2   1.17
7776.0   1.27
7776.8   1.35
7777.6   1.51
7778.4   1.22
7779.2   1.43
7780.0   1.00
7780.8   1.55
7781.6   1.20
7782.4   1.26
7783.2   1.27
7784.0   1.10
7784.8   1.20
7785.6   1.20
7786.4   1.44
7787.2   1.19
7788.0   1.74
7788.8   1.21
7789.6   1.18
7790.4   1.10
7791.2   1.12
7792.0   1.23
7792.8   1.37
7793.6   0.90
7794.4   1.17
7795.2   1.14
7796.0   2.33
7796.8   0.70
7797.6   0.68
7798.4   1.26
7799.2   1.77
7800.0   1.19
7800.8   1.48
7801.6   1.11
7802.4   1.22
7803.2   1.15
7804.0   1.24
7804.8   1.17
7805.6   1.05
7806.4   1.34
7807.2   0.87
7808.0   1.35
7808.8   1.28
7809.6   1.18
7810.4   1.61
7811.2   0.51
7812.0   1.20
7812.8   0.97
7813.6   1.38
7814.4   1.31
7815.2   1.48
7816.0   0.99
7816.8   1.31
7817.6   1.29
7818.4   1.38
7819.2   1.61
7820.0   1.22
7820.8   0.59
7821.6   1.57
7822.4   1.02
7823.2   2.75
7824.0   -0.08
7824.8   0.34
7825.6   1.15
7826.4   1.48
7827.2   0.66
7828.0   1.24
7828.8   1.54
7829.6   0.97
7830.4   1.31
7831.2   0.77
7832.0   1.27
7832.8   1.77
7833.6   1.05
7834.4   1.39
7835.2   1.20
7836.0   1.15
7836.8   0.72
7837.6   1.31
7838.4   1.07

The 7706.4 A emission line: H-alpha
